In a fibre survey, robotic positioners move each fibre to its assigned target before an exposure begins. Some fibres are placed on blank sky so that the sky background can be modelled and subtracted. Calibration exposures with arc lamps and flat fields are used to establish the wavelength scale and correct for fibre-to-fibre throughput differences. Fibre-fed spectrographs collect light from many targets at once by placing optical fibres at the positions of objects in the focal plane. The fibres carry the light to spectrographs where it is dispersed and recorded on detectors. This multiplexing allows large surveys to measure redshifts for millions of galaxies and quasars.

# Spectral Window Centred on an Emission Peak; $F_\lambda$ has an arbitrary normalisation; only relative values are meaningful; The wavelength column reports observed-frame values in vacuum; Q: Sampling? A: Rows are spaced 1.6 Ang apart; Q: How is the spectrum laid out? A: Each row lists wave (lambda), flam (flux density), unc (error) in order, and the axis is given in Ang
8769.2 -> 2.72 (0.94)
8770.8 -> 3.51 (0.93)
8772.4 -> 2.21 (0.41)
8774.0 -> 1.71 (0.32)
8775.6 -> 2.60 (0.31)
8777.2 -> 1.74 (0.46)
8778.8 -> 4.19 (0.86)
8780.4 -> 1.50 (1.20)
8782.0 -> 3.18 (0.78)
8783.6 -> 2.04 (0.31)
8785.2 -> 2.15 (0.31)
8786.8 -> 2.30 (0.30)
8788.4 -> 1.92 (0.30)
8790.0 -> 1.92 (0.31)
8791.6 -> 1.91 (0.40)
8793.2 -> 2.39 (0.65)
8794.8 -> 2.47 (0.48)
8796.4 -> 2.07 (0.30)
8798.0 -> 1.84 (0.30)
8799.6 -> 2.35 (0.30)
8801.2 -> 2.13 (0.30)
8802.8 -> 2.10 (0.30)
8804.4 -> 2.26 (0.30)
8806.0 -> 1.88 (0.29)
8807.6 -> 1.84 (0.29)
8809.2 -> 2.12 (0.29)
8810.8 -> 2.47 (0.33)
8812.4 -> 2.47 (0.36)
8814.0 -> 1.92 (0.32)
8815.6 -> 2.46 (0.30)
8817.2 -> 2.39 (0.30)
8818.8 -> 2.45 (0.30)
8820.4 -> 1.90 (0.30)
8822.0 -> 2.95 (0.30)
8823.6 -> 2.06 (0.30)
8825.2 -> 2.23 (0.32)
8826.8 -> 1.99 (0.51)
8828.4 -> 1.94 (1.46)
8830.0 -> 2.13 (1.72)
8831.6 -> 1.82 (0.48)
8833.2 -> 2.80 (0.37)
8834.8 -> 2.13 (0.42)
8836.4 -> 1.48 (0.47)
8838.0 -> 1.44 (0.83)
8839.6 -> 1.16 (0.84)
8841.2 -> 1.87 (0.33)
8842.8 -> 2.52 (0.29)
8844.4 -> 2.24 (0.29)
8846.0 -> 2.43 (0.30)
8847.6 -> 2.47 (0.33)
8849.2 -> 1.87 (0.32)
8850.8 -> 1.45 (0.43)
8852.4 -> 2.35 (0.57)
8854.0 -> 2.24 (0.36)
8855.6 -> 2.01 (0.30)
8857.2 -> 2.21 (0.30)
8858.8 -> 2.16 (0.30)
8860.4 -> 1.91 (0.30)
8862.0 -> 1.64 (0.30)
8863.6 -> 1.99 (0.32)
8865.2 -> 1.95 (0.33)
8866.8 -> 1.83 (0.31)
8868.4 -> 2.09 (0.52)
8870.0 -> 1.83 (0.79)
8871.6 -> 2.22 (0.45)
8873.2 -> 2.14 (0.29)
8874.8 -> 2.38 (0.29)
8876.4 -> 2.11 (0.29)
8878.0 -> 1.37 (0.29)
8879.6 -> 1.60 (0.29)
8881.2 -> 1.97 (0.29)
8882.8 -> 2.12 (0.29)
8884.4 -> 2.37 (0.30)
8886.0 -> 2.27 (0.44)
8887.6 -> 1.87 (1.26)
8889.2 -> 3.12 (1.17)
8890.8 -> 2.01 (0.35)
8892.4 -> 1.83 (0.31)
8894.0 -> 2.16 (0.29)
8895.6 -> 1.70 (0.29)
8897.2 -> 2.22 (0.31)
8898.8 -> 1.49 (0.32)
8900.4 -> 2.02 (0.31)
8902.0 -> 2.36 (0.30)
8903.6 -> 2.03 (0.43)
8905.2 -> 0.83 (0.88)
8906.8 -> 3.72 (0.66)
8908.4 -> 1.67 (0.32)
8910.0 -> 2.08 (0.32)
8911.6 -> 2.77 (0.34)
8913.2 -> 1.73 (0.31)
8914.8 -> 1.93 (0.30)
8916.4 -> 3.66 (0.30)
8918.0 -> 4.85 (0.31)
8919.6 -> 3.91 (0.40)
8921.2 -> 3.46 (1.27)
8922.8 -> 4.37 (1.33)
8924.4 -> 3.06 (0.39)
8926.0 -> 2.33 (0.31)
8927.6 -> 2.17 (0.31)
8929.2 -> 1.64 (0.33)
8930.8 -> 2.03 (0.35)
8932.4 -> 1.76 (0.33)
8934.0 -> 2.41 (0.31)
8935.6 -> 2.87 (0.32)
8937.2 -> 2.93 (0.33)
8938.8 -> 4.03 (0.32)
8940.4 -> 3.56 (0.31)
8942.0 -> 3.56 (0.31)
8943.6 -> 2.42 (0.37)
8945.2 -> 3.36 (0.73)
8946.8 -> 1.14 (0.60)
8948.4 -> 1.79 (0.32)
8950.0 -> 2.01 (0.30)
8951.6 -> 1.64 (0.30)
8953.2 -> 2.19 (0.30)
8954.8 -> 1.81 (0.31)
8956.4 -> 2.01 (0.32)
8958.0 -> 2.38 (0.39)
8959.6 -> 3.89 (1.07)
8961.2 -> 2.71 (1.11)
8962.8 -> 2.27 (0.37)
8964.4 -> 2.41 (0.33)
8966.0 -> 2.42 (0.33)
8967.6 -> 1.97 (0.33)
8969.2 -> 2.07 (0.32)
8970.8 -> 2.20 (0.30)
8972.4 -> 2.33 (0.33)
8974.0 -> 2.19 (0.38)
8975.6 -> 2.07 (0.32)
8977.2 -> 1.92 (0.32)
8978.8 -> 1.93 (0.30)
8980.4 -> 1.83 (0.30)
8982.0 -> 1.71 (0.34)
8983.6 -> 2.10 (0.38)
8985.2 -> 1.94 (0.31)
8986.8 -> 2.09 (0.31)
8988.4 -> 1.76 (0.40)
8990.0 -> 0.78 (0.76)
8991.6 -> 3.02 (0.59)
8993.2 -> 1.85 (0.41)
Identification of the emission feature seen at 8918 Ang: [S II]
